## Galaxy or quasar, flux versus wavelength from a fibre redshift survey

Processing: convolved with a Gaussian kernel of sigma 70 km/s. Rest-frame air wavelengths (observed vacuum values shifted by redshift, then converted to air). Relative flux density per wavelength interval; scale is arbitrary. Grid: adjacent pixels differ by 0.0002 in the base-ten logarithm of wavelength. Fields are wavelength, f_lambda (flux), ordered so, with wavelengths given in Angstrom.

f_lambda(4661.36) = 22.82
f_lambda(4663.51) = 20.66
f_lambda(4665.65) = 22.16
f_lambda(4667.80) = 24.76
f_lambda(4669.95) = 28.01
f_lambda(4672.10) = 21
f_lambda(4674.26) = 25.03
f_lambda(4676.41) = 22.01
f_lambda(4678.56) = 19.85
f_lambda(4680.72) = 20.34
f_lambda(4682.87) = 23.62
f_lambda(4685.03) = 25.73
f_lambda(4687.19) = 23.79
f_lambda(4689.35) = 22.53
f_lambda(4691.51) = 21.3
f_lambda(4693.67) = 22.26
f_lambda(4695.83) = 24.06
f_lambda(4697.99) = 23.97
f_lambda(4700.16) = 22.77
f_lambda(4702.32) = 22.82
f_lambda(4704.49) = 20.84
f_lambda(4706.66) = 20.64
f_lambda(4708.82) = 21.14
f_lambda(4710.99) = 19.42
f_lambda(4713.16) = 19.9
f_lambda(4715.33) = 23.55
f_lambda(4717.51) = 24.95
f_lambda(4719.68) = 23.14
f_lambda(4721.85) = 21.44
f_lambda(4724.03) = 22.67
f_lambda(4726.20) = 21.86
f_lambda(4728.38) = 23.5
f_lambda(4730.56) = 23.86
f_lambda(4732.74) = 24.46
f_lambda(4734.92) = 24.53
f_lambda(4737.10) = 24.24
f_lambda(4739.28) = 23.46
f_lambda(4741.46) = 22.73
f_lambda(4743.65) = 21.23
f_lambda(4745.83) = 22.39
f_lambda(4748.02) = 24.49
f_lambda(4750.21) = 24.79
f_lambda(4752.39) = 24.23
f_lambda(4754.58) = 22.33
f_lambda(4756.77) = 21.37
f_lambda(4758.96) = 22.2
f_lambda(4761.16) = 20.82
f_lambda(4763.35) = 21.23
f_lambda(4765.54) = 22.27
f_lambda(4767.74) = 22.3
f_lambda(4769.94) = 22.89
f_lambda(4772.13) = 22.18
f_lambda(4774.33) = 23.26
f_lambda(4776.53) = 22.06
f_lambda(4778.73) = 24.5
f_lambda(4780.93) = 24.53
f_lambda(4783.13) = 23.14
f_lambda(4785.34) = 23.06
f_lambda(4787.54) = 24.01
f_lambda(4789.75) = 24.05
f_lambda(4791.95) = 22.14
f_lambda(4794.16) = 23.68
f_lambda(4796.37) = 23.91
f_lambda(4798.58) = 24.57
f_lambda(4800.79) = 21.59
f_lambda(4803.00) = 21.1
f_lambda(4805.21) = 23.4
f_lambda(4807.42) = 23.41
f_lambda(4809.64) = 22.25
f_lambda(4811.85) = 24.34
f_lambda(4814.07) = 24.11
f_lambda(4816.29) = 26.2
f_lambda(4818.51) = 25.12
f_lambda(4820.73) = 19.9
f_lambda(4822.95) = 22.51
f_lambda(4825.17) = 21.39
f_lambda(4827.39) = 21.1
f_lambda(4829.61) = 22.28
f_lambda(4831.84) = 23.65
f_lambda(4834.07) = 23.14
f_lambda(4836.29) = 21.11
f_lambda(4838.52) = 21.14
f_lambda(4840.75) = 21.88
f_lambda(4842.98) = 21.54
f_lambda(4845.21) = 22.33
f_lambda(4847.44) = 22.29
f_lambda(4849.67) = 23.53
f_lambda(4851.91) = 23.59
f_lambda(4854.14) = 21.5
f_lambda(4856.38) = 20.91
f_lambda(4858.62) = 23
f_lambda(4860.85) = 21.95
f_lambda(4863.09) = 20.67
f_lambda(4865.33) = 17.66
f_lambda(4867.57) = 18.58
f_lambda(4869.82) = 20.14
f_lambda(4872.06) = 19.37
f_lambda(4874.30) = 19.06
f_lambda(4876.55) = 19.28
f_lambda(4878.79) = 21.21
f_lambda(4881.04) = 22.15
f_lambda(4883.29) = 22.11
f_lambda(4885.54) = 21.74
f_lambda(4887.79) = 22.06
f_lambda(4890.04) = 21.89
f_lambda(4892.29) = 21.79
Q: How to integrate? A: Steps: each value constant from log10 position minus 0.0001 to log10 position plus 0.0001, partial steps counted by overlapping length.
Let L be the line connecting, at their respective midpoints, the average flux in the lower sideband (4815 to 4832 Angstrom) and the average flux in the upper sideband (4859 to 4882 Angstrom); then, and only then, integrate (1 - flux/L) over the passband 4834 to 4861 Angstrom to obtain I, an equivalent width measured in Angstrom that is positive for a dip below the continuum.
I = -0.9 Angstrom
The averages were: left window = 22.7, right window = 20.1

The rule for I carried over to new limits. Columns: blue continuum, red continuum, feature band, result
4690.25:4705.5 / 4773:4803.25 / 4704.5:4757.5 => 0.3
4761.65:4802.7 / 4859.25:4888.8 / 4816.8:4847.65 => -0.8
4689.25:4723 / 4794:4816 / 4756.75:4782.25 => 0.4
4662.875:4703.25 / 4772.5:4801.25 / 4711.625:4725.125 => 0.4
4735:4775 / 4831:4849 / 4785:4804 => -0.6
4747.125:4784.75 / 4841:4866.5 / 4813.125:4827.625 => -0.6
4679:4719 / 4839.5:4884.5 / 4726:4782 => -2.6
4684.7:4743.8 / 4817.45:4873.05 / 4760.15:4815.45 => -2.3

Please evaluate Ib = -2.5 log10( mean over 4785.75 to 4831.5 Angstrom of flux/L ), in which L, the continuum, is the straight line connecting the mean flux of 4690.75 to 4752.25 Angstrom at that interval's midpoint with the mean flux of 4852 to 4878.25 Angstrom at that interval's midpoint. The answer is -0.09 mag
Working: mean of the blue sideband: 22.8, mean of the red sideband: 20.4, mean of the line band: 23.1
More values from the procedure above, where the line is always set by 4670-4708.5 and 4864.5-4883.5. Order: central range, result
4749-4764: -0.04 mag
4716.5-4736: -0.06 mag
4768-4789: -0.10 mag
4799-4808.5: -0.08 mag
